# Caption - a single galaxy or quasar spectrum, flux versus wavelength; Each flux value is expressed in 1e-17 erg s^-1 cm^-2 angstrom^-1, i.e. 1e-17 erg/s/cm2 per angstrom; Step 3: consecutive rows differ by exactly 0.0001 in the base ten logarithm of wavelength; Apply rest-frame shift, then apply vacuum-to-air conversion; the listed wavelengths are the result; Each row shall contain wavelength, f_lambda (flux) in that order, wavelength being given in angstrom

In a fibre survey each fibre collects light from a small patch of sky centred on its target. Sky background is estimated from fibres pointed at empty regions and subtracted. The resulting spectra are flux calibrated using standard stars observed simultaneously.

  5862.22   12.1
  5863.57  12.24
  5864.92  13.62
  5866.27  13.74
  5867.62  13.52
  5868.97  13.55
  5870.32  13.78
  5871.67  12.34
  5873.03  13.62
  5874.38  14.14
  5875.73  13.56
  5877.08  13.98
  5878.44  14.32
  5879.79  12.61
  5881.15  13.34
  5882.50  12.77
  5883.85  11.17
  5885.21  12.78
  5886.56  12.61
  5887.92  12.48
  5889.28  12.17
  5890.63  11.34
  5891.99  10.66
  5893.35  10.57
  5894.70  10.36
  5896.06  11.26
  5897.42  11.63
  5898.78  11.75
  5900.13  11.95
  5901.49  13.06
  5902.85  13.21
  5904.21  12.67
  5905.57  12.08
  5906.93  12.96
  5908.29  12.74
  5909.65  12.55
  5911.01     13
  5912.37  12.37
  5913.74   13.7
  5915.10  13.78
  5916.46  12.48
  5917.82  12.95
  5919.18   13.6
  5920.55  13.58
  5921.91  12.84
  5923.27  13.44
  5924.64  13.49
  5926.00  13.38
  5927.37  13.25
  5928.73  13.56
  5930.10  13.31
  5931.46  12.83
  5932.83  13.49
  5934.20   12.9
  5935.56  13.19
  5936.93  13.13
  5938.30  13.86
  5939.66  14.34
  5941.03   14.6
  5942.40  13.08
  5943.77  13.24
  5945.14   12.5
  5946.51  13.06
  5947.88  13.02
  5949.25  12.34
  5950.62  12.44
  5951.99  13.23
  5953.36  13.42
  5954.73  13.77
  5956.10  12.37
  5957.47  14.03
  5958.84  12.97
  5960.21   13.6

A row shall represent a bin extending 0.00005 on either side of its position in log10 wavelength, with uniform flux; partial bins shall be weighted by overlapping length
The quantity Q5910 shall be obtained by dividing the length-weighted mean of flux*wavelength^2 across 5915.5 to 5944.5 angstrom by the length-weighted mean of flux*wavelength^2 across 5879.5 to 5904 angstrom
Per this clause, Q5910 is 1.1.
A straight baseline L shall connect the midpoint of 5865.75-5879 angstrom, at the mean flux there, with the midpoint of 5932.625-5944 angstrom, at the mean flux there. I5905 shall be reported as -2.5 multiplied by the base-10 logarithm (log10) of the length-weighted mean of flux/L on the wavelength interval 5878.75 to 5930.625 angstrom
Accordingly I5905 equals 0.085 mag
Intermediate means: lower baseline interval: 13.6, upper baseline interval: 13.5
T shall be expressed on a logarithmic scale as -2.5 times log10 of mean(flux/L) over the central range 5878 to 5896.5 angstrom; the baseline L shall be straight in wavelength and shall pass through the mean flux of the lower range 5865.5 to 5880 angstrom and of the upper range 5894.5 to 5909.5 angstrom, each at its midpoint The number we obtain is 0.08 mag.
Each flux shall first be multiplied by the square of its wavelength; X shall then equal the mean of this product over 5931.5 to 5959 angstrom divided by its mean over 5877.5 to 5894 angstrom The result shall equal 1.10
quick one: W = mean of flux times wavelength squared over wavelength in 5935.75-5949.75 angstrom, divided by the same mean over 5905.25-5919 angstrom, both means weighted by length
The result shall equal 1.04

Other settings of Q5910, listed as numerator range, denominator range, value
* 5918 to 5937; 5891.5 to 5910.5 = 1.12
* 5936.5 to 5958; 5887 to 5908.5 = 1.13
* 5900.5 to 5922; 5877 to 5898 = 1.08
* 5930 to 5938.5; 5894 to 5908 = 1.10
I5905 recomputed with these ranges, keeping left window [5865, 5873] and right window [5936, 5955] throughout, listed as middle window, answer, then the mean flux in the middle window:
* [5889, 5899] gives 0.20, 11.2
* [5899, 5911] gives 0.06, 12.6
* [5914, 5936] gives 0.00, 13.3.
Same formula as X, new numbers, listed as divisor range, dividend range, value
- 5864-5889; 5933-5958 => 1.03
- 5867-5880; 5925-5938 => 1.00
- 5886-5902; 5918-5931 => 1.16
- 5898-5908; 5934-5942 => 1.11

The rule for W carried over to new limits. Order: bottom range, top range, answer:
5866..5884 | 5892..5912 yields 0.91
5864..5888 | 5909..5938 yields 1.01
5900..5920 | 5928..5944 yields 1.05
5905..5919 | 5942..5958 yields 1.02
